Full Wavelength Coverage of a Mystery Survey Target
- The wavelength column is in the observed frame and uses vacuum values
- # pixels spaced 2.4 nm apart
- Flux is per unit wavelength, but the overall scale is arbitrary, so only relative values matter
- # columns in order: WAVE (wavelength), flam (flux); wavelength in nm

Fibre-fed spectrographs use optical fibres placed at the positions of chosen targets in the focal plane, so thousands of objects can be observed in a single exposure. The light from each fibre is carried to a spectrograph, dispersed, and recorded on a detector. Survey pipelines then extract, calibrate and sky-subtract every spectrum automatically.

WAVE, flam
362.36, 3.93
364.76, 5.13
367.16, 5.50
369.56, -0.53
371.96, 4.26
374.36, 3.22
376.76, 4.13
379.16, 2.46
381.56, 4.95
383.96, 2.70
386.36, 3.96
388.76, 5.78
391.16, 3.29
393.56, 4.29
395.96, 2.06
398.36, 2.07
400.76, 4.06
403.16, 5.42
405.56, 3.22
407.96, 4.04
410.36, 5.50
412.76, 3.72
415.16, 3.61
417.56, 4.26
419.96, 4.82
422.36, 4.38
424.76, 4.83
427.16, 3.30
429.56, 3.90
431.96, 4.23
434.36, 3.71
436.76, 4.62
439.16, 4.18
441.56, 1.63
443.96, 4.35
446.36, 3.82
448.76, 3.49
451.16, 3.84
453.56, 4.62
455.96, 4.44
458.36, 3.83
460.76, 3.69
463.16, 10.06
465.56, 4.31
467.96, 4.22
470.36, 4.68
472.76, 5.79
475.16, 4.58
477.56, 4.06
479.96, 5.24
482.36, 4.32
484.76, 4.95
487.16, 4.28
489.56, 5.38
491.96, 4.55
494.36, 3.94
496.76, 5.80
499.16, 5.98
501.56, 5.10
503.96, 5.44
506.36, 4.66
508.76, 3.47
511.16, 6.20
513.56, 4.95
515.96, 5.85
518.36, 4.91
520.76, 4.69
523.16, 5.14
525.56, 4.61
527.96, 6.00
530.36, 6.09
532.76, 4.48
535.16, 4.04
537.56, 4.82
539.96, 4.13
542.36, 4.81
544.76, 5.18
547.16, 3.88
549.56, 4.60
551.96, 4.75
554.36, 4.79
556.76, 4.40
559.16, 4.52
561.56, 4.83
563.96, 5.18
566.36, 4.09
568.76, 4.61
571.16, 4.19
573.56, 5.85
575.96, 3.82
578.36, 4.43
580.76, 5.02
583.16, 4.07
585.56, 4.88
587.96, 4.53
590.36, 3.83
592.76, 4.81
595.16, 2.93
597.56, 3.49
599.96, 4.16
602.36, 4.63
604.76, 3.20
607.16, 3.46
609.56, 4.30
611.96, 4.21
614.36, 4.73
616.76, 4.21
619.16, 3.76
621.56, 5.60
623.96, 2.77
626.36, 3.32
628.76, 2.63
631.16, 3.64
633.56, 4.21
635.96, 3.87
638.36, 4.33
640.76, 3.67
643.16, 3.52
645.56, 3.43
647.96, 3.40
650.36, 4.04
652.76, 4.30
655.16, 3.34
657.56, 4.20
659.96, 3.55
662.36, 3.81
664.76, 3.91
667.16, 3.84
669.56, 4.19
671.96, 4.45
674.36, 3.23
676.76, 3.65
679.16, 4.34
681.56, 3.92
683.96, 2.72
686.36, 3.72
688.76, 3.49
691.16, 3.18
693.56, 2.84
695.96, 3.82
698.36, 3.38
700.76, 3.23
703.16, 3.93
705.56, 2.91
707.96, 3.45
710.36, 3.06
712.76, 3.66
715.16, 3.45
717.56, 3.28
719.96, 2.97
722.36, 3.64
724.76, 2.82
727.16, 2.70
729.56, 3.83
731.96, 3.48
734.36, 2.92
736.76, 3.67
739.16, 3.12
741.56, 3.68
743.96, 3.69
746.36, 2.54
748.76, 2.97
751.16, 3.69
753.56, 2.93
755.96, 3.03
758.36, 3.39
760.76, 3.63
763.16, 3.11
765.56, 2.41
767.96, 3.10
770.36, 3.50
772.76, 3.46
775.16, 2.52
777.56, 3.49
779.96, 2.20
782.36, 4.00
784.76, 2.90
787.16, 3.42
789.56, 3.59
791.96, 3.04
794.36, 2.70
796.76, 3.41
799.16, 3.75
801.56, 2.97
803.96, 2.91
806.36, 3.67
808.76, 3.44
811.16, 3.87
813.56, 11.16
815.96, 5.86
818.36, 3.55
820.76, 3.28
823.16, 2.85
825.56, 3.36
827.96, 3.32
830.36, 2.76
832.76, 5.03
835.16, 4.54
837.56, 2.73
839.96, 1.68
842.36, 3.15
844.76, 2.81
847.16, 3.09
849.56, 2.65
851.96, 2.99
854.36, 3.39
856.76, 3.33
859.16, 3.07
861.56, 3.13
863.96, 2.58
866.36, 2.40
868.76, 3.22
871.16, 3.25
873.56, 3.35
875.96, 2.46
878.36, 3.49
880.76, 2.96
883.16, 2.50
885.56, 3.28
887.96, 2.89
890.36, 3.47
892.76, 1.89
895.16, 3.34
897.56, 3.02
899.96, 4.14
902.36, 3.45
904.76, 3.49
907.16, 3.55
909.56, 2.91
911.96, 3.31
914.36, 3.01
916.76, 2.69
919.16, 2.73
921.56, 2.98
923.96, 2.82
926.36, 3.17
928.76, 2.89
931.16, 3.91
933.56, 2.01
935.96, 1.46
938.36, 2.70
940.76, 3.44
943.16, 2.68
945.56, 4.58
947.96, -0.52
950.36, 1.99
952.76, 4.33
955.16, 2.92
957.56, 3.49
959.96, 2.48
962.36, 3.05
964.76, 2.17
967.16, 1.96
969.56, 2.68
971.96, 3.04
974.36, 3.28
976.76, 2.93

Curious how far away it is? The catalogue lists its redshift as 0.24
